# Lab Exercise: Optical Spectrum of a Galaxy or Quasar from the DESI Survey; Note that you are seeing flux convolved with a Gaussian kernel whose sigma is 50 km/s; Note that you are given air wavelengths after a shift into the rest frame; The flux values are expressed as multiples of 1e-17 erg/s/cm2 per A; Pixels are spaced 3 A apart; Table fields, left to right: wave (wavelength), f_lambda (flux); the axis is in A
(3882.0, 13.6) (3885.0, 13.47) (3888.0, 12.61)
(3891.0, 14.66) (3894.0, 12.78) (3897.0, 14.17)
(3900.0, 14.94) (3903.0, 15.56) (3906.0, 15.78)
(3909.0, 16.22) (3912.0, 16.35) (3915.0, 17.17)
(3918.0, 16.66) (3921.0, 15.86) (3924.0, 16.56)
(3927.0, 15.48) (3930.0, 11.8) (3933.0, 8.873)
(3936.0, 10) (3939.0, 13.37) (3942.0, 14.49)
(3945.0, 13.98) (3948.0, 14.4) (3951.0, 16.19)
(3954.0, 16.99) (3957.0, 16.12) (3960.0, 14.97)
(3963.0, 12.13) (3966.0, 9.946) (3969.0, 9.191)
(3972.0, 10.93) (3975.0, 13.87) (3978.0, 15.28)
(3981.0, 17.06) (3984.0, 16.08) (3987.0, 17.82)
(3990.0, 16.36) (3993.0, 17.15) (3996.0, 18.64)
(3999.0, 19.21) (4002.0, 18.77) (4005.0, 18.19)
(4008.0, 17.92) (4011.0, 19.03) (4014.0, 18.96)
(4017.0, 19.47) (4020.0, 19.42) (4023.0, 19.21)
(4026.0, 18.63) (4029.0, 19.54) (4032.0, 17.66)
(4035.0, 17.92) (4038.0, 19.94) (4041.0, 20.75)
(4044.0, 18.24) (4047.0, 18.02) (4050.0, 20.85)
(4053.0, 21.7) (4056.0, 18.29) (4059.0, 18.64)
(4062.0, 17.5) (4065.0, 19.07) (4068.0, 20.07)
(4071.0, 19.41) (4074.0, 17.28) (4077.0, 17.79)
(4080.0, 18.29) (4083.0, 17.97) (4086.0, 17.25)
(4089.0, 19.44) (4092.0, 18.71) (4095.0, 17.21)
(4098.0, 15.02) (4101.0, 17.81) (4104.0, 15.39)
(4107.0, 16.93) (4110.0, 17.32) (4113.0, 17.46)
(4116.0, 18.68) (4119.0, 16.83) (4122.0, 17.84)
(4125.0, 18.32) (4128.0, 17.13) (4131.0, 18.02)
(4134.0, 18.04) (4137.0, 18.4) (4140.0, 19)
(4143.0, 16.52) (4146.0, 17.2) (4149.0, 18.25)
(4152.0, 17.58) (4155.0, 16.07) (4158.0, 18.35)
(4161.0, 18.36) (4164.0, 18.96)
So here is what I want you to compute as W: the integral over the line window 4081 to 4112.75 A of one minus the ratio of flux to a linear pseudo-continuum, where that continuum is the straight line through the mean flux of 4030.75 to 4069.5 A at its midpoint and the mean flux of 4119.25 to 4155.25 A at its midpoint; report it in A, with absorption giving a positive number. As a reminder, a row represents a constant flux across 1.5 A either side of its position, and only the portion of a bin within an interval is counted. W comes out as 1.82 A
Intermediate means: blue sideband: 19.1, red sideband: 17.7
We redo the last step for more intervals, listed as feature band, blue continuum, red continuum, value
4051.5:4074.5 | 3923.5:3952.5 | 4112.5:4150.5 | -4.0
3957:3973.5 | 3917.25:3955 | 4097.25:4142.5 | 3.1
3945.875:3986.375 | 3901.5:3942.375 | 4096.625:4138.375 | 2.8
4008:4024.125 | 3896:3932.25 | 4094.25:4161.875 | -2.7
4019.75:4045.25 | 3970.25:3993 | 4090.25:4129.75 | -4.5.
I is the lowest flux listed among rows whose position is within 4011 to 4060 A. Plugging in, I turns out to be 17.66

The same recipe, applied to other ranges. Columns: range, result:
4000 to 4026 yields 17.92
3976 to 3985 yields 15.28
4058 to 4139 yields 15.02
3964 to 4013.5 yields 9.191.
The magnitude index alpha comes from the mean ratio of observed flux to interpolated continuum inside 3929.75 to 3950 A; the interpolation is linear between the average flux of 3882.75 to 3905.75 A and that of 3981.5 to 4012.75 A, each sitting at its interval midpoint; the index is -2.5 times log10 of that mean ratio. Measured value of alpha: 0.25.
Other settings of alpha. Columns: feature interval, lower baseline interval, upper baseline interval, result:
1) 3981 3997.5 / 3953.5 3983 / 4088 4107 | -0.211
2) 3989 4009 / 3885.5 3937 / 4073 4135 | -0.141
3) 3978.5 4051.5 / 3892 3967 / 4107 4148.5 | -0.165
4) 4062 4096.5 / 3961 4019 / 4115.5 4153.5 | -0.074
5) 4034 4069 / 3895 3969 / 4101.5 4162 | -0.181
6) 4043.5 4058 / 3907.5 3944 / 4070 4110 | -0.161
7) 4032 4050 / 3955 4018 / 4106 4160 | -0.145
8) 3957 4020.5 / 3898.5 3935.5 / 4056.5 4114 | 0.005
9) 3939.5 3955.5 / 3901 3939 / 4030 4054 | 0.043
